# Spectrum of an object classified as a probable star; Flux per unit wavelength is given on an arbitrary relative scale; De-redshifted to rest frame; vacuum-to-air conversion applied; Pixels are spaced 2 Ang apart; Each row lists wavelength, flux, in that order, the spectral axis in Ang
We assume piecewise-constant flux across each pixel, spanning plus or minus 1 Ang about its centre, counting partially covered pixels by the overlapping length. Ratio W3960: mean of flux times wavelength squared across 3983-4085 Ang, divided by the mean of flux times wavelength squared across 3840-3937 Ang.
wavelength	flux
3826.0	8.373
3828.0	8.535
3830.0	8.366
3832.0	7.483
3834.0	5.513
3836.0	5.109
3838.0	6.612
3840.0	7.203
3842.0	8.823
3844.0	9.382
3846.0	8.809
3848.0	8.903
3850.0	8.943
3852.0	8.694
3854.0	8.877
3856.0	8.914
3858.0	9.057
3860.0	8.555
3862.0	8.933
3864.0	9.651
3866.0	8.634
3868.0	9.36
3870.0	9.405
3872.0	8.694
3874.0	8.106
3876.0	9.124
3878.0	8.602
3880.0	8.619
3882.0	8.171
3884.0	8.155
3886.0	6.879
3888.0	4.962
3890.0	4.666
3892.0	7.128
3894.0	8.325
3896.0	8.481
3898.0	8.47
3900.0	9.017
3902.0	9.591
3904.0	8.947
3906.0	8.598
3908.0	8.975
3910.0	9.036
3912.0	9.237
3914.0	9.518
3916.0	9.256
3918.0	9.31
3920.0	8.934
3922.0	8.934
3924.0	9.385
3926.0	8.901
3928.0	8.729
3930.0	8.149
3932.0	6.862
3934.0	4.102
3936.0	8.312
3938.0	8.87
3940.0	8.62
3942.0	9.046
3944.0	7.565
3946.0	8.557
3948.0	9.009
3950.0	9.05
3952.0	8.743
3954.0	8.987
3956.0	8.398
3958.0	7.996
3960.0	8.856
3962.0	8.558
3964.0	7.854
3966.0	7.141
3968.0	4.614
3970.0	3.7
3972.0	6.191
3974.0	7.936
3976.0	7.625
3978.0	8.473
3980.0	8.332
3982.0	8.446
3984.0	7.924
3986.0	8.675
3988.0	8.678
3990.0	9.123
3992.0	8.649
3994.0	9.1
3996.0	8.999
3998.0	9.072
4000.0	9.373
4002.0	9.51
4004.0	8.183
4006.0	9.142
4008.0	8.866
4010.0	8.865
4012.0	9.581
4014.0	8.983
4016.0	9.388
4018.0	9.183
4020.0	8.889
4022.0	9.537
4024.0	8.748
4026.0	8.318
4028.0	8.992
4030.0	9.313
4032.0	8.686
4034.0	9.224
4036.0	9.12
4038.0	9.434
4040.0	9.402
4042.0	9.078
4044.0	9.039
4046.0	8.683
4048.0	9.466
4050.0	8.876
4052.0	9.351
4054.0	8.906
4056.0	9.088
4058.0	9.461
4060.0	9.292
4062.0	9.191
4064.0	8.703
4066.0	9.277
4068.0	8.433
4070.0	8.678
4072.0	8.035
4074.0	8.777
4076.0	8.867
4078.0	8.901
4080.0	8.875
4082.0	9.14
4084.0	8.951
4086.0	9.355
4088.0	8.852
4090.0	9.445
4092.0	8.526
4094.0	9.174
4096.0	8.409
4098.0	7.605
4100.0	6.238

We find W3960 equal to 1.1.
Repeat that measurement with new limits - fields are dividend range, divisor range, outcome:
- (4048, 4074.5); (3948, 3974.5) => 1.24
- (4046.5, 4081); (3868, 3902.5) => 1.22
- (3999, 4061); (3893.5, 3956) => 1.11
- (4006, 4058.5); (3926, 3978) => 1.22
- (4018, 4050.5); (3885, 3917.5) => 1.18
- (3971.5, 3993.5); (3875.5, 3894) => 1.18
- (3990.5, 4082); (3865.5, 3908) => 1.19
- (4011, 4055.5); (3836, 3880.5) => 1.15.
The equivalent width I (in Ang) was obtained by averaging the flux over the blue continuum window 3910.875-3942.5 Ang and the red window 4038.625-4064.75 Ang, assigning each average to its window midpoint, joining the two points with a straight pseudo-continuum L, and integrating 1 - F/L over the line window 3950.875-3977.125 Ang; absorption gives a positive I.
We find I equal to 3.75 Ang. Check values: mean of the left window 8.5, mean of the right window 9.13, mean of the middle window 7.44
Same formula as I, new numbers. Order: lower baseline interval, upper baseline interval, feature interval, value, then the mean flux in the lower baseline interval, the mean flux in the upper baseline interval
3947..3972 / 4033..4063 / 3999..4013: -1.0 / 7.68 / 9.17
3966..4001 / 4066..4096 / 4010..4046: -3.2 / 7.91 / 8.86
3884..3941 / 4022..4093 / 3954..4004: 3.0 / 8.22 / 8.99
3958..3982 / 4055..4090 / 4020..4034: -1.3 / 7.29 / 8.95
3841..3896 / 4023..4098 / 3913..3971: 3.1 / 8.39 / 8.96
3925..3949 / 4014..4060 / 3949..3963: -0.7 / 8.06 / 9.1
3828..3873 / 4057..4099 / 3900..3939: -0.5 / 8.36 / 8.85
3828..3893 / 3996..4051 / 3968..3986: 3.2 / 8.08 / 9.07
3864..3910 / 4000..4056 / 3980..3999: 0.3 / 8.27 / 9.07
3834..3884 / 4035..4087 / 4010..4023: -0.5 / 8.48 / 9.01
